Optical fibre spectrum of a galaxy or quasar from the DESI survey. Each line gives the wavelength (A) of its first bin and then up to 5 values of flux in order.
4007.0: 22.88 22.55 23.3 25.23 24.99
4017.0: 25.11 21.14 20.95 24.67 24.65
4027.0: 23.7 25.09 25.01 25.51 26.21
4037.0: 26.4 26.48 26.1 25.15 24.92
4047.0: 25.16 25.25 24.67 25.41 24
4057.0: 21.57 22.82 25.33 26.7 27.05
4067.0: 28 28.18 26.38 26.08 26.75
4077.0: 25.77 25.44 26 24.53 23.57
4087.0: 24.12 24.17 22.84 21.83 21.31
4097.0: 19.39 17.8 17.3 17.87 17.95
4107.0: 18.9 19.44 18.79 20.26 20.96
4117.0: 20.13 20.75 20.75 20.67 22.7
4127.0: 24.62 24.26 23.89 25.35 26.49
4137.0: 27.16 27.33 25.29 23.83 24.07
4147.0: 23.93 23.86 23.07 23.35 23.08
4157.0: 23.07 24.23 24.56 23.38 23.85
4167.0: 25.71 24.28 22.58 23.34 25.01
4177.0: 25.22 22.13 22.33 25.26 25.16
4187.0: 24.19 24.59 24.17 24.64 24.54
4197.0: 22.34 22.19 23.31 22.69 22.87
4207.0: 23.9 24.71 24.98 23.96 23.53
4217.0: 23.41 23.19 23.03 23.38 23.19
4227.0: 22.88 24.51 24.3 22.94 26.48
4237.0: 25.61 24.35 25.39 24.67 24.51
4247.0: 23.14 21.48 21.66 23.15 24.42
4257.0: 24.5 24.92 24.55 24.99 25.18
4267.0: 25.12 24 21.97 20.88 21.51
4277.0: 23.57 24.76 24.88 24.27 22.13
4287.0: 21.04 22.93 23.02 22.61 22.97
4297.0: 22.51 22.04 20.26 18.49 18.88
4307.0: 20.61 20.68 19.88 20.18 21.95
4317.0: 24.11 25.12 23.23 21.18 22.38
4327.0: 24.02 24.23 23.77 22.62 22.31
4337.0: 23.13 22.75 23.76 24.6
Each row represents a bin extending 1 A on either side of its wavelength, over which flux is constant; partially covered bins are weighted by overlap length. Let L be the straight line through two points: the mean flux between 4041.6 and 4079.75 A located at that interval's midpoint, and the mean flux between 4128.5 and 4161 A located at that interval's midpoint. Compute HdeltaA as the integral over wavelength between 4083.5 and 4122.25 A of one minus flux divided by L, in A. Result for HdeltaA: 7.03 A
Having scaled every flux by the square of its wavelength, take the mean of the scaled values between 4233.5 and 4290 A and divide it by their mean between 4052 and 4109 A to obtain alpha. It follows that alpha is 1.11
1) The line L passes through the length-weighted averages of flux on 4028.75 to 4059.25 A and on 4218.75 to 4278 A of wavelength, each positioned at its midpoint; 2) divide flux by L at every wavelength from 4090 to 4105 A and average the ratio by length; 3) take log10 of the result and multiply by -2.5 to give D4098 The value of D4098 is 0.249 mag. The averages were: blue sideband 25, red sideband 23.8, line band 19.6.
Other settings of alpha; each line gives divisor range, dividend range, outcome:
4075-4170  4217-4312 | 1.08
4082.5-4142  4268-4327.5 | 1.10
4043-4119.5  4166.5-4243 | 1.10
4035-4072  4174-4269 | 1.02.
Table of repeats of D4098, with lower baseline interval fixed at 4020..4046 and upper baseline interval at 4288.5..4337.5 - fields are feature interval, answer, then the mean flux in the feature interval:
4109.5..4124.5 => 0.18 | 20.4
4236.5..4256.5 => -0.05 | 23.8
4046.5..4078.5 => -0.04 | 25.6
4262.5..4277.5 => -0.04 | 23.3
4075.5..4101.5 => 0.07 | 22.8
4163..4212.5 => -0.02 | 23.9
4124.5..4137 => -0.04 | 24.8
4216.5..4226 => -0.01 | 23.2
